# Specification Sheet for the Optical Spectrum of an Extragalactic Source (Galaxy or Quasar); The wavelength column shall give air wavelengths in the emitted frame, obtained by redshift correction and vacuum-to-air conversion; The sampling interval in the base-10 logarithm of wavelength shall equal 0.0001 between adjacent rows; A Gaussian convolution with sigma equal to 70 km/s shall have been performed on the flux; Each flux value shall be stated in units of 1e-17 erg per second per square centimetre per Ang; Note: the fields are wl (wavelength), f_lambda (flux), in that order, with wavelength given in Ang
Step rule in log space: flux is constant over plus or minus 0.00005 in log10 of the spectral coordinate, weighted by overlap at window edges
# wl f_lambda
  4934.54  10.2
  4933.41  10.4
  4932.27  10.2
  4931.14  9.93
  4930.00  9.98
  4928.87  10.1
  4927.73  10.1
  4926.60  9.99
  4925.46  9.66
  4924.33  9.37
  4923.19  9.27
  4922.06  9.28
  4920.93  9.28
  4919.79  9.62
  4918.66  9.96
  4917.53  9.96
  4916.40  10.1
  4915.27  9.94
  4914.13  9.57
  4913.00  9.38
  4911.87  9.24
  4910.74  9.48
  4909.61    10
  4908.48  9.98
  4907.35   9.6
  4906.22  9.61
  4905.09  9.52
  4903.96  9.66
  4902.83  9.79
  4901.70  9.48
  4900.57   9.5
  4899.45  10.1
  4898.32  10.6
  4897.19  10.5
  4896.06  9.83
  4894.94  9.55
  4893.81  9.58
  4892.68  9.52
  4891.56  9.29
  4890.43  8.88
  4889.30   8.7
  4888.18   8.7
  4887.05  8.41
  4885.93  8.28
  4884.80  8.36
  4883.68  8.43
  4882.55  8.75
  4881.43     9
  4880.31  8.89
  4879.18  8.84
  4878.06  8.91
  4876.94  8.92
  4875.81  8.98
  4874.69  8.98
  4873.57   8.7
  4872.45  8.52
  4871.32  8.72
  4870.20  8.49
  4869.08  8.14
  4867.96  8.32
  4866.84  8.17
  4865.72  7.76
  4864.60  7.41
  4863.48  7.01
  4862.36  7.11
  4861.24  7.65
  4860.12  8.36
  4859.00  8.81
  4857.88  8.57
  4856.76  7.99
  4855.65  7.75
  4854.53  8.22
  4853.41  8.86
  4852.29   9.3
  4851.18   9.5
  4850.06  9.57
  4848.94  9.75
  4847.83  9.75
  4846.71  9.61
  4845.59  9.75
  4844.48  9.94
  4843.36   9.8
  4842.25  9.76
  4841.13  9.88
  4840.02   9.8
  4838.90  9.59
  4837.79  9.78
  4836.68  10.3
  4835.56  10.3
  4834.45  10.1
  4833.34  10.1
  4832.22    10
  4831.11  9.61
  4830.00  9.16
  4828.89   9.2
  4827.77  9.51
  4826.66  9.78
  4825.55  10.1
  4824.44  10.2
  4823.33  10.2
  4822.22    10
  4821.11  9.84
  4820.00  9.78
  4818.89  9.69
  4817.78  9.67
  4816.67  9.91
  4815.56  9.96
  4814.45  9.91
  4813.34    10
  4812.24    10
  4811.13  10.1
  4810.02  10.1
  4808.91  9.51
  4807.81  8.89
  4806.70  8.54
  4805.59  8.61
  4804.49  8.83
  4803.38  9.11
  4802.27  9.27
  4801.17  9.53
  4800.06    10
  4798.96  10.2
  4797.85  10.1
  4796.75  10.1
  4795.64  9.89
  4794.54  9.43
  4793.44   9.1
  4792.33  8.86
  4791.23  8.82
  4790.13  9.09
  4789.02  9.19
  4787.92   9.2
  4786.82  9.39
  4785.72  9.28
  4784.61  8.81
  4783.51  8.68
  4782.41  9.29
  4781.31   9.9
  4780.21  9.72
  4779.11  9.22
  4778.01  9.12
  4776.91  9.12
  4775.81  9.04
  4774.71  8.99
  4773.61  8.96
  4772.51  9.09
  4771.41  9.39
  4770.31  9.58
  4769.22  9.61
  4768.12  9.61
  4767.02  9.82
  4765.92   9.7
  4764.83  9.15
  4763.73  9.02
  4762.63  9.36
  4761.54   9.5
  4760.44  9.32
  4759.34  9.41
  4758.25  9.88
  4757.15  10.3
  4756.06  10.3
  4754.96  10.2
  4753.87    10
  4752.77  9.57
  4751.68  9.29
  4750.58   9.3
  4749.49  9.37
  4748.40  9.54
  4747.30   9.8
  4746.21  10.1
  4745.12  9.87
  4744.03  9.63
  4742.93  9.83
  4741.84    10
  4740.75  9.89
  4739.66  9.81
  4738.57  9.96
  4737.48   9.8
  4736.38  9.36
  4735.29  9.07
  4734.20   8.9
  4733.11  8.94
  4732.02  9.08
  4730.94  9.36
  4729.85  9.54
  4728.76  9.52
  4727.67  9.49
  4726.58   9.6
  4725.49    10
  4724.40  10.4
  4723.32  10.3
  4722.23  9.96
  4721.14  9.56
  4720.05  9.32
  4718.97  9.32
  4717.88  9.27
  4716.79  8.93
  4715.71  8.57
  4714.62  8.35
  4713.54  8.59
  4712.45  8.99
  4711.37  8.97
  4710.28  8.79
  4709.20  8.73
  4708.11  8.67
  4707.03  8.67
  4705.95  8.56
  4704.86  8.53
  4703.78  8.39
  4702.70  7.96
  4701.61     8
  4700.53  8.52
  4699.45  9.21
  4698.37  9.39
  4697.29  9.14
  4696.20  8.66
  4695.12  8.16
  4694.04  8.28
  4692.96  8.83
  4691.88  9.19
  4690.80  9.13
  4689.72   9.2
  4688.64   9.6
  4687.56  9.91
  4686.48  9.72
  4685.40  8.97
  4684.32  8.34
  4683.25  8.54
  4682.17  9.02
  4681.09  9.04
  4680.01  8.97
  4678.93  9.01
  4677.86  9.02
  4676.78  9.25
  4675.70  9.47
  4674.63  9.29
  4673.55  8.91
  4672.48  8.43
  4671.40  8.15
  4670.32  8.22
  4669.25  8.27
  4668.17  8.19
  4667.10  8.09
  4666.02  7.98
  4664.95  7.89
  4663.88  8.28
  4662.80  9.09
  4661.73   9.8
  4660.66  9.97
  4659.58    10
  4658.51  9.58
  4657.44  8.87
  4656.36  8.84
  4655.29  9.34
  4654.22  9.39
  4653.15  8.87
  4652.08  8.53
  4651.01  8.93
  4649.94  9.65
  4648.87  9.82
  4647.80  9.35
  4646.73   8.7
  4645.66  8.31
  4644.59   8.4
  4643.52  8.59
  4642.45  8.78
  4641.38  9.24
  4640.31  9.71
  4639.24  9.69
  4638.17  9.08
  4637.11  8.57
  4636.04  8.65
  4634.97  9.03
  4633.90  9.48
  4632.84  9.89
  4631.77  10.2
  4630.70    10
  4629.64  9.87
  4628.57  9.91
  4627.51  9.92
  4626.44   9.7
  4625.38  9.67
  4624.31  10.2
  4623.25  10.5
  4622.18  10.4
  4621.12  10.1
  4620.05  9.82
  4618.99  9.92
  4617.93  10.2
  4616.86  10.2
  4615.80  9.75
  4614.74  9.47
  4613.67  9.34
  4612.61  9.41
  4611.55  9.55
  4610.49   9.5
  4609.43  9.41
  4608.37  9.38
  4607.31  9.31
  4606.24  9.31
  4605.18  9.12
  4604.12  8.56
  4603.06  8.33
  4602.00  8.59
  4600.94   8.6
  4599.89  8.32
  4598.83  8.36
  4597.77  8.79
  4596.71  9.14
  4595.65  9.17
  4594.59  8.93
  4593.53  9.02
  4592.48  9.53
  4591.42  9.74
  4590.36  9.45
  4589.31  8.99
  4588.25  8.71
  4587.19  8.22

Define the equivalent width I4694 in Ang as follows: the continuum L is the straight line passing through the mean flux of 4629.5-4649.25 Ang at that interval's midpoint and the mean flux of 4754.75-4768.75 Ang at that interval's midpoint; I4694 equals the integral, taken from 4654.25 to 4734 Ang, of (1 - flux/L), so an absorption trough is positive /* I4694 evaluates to 3.5 Ang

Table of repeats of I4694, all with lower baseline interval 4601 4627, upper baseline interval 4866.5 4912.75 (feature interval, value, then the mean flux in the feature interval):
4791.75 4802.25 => -0.4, 9.67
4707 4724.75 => 0.5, 9.14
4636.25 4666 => 1.4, 9.06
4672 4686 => 0.8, 8.95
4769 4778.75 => 0.1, 9.2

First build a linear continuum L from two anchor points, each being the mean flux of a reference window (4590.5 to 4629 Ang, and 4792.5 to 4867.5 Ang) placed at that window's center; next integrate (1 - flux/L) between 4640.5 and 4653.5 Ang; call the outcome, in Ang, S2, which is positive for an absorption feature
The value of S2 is 0.6 Ang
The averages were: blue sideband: 9.42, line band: 8.95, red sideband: 9.37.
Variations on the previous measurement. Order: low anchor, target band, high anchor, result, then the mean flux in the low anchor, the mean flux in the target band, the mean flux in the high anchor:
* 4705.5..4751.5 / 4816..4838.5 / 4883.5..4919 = -1.0 Ang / 9.38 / 9.86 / 9.49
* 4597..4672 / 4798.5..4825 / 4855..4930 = -1.6 Ang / 9.21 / 9.66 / 9.08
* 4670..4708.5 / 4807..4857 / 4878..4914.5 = -2.6 Ang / 8.85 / 9.66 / 9.34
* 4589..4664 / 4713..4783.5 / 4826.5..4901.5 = -2.2 Ang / 9.33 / 9.49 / 9.07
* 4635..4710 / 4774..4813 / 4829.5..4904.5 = -1.5 Ang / 8.89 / 9.35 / 9.08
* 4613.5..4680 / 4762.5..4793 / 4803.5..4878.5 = -0.1 Ang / 9.25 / 9.25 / 9.22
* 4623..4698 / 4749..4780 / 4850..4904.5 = -1.8 Ang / 9.1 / 9.47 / 8.8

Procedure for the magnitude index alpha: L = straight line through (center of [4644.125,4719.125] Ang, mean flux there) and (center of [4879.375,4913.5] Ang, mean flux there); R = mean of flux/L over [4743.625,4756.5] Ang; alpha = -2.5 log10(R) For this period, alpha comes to -0.084 mag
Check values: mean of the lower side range 8.87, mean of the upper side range 9.35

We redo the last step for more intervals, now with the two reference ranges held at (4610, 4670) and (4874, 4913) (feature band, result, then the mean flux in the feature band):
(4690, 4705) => 0.076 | 8.68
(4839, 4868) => 0.059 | 8.8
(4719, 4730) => -0.050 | 9.75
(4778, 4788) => 0.004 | 9.27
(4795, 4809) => -0.014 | 9.43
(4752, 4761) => -0.062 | 9.85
